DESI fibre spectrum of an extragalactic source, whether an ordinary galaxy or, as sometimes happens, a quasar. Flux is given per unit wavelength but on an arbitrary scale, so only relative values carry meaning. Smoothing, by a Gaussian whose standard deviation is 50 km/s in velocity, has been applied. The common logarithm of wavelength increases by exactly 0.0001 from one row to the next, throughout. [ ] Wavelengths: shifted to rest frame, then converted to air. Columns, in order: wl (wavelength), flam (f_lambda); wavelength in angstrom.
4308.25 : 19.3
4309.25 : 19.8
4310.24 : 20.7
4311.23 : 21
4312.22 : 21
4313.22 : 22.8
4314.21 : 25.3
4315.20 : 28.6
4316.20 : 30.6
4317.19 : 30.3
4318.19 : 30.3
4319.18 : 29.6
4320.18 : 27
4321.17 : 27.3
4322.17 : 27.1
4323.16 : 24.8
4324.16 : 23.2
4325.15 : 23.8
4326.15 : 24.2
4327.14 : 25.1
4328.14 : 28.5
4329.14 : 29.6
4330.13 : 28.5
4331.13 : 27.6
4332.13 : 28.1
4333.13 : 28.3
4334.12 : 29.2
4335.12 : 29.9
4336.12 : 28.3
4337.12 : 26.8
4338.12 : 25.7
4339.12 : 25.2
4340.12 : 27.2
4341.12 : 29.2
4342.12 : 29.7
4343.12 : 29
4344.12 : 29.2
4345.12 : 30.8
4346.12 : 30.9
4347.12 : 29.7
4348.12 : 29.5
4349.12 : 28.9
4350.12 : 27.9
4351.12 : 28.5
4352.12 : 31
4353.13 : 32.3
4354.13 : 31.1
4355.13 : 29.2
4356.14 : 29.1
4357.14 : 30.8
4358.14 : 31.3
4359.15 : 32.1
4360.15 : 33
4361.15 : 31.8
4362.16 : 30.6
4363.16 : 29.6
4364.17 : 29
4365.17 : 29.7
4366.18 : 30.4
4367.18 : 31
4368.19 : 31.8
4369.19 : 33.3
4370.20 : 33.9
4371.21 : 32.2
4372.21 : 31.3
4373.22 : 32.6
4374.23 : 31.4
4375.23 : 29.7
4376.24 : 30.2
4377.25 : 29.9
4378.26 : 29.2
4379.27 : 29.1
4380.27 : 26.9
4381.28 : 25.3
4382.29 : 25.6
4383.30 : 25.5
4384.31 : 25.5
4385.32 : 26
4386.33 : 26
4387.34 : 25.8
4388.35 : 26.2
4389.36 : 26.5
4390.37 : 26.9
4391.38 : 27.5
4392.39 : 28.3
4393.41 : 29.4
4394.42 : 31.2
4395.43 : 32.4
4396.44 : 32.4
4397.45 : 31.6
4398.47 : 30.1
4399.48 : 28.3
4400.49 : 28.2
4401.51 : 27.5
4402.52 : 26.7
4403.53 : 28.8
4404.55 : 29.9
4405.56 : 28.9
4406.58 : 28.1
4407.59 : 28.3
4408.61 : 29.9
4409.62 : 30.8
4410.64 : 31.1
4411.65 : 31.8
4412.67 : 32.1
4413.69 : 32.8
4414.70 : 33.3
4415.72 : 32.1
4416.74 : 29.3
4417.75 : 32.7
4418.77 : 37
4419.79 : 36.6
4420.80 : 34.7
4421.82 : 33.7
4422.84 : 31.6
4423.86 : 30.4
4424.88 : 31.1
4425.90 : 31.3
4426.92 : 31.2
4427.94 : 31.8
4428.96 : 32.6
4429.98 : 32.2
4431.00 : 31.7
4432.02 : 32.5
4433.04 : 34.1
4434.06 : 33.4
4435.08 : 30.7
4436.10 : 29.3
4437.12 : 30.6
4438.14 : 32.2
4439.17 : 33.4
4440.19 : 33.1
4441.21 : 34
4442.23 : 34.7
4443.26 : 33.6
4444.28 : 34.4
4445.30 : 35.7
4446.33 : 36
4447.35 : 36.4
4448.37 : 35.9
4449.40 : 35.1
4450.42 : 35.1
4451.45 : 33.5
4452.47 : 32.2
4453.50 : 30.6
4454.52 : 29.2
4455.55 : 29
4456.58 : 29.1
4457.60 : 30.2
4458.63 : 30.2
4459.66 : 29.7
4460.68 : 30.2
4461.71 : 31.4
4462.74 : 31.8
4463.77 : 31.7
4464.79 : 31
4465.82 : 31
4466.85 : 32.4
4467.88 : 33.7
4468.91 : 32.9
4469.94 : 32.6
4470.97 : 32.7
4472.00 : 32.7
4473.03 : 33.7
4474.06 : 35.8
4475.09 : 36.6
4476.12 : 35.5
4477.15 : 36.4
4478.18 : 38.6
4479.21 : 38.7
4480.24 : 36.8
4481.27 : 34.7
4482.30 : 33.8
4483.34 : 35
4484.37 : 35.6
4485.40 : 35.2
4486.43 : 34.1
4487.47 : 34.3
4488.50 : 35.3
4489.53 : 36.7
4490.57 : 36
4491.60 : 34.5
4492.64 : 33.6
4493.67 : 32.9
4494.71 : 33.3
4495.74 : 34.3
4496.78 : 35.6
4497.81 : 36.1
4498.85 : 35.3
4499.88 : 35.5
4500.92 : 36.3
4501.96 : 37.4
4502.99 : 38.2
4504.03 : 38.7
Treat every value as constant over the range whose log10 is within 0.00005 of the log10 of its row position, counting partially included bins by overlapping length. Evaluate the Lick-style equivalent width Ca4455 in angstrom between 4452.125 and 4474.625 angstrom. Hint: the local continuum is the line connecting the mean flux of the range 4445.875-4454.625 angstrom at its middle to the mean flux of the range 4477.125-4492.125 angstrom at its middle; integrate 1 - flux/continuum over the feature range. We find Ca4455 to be 2.02 angstrom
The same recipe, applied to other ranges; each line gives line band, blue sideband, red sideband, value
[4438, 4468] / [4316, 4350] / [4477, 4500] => 0.97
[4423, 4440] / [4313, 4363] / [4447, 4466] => -0.40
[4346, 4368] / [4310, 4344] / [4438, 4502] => -1.51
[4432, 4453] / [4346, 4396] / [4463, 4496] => -0.56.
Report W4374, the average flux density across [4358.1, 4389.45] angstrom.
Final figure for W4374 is 29.5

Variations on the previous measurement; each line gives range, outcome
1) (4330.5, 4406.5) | 29.2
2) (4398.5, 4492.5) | 32.7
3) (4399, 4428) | 31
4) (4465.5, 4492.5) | 34.8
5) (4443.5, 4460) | 32.7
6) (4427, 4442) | 32.3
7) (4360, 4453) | 31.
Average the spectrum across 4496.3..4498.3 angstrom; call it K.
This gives 36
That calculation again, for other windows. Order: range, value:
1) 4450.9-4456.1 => 30.9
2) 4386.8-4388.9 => 26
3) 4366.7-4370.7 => 32.5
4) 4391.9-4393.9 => 28.7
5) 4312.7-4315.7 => 25.5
